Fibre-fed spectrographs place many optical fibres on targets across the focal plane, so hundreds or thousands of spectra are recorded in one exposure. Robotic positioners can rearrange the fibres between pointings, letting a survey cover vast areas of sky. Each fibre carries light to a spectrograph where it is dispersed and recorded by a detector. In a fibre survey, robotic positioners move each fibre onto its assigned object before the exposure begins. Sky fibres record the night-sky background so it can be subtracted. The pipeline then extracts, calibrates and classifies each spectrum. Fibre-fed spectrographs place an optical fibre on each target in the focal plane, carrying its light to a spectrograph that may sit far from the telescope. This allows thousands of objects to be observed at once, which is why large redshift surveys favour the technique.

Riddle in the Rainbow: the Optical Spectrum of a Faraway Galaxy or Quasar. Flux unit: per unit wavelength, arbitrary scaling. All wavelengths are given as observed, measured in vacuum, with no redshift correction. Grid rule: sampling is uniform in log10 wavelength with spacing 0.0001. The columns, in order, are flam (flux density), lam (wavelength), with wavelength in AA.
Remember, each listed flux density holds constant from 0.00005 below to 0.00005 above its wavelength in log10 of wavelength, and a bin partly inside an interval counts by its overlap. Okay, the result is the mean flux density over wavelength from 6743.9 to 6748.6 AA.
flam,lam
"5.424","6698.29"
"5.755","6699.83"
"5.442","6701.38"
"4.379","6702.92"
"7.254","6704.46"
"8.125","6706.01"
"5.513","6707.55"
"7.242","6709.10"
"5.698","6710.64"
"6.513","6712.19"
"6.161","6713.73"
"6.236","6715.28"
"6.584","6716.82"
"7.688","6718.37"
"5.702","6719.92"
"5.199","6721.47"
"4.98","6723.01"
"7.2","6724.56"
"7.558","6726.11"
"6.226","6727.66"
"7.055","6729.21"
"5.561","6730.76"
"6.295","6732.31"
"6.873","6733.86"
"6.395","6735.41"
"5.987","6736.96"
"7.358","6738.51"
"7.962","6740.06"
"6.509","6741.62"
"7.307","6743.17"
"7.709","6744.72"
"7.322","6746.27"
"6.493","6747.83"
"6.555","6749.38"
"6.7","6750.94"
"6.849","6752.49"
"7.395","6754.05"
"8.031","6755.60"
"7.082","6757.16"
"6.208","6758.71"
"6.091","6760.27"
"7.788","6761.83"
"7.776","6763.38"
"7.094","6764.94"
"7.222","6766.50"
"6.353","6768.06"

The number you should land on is 7.18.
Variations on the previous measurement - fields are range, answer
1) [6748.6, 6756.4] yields 7.1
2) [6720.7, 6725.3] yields 5.79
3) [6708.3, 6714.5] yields 6.4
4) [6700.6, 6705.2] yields 5.68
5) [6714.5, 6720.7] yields 6.55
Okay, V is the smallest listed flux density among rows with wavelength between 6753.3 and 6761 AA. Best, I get 6.091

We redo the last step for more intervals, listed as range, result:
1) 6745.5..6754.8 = 6.493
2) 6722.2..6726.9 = 4.98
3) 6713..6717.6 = 6.161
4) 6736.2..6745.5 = 5.987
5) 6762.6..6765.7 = 7.094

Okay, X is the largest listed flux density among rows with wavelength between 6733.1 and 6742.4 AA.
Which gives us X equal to 7.962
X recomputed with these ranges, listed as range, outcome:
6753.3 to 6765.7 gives 8.031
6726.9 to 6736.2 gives 7.055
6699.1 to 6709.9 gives 8.125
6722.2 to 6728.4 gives 7.558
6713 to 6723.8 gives 7.688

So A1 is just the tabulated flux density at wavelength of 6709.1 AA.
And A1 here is 7.242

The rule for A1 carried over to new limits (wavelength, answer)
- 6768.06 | 6.353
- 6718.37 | 7.688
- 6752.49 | 6.849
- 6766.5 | 7.222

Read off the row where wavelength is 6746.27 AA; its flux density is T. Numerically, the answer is 7.322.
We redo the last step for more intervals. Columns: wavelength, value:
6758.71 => 6.208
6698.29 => 5.424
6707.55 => 5.513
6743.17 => 7.307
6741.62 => 6.509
